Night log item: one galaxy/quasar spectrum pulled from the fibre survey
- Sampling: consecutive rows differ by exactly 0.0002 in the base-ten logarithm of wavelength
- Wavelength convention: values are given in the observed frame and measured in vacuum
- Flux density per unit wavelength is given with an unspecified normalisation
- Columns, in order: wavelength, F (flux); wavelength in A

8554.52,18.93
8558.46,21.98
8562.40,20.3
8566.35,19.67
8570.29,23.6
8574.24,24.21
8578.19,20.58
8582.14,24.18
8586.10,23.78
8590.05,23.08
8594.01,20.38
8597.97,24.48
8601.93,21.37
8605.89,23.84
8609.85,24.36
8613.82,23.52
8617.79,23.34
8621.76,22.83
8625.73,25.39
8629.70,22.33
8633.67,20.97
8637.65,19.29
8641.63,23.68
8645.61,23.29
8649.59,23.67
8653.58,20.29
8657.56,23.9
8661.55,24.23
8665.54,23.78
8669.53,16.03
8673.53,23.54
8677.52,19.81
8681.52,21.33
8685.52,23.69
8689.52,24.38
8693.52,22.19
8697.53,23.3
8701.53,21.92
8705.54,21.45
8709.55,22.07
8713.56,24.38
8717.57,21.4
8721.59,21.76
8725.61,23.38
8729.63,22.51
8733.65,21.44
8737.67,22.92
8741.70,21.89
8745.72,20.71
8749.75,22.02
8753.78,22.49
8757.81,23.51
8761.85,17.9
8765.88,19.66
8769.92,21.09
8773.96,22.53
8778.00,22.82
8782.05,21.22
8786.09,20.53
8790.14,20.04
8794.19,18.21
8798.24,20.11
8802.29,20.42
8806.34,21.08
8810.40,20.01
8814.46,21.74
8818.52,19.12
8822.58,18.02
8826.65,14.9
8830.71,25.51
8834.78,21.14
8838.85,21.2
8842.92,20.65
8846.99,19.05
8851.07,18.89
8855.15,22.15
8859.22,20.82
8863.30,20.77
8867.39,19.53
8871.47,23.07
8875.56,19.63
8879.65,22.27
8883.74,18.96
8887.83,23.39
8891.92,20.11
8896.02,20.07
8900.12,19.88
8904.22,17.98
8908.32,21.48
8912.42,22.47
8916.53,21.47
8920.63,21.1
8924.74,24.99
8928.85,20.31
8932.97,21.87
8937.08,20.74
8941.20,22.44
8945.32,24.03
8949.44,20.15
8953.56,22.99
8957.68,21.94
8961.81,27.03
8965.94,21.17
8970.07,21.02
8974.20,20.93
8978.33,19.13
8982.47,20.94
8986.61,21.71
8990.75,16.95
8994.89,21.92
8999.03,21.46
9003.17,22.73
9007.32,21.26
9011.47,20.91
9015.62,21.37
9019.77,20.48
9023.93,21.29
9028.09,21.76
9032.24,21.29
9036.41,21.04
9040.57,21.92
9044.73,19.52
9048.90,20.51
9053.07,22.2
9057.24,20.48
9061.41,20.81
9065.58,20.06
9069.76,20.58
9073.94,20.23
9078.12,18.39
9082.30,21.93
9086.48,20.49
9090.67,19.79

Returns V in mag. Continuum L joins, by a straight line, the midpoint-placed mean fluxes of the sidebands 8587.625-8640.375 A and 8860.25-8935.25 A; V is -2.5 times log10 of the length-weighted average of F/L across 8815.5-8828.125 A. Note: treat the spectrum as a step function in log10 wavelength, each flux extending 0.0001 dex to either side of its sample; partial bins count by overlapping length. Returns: 0.21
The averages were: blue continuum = 22.7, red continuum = 21.1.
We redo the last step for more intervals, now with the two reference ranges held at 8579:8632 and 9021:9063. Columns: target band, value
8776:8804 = 0.09 mag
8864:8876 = 0.05 mag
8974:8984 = 0.06 mag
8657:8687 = 0.05 mag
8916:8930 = -0.02 mag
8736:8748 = 0.04 mag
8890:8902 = 0.09 mag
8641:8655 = 0.01 mag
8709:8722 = 0.01 mag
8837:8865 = 0.08 mag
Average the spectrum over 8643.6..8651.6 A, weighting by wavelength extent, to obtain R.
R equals 23.5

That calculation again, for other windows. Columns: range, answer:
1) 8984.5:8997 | 20.2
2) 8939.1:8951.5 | 22.2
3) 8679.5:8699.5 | 23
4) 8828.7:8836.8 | 23.3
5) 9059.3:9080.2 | 20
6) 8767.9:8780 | 22.1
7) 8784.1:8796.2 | 19.6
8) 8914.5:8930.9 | 22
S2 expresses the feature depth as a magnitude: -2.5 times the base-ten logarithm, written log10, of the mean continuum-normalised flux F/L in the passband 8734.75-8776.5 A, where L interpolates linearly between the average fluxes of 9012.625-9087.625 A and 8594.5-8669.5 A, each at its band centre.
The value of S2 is 0.04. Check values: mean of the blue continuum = 22.8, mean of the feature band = 21.5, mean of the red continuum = 20.8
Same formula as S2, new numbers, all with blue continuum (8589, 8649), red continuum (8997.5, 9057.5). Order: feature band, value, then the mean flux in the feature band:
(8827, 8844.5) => 0.025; 21.5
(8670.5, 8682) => 0.075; 21.1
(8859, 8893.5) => 0.043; 21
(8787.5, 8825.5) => 0.122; 19.8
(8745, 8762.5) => 0.033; 21.6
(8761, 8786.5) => 0.063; 21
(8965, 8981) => 0.047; 20.5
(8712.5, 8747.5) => 0.009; 22.2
